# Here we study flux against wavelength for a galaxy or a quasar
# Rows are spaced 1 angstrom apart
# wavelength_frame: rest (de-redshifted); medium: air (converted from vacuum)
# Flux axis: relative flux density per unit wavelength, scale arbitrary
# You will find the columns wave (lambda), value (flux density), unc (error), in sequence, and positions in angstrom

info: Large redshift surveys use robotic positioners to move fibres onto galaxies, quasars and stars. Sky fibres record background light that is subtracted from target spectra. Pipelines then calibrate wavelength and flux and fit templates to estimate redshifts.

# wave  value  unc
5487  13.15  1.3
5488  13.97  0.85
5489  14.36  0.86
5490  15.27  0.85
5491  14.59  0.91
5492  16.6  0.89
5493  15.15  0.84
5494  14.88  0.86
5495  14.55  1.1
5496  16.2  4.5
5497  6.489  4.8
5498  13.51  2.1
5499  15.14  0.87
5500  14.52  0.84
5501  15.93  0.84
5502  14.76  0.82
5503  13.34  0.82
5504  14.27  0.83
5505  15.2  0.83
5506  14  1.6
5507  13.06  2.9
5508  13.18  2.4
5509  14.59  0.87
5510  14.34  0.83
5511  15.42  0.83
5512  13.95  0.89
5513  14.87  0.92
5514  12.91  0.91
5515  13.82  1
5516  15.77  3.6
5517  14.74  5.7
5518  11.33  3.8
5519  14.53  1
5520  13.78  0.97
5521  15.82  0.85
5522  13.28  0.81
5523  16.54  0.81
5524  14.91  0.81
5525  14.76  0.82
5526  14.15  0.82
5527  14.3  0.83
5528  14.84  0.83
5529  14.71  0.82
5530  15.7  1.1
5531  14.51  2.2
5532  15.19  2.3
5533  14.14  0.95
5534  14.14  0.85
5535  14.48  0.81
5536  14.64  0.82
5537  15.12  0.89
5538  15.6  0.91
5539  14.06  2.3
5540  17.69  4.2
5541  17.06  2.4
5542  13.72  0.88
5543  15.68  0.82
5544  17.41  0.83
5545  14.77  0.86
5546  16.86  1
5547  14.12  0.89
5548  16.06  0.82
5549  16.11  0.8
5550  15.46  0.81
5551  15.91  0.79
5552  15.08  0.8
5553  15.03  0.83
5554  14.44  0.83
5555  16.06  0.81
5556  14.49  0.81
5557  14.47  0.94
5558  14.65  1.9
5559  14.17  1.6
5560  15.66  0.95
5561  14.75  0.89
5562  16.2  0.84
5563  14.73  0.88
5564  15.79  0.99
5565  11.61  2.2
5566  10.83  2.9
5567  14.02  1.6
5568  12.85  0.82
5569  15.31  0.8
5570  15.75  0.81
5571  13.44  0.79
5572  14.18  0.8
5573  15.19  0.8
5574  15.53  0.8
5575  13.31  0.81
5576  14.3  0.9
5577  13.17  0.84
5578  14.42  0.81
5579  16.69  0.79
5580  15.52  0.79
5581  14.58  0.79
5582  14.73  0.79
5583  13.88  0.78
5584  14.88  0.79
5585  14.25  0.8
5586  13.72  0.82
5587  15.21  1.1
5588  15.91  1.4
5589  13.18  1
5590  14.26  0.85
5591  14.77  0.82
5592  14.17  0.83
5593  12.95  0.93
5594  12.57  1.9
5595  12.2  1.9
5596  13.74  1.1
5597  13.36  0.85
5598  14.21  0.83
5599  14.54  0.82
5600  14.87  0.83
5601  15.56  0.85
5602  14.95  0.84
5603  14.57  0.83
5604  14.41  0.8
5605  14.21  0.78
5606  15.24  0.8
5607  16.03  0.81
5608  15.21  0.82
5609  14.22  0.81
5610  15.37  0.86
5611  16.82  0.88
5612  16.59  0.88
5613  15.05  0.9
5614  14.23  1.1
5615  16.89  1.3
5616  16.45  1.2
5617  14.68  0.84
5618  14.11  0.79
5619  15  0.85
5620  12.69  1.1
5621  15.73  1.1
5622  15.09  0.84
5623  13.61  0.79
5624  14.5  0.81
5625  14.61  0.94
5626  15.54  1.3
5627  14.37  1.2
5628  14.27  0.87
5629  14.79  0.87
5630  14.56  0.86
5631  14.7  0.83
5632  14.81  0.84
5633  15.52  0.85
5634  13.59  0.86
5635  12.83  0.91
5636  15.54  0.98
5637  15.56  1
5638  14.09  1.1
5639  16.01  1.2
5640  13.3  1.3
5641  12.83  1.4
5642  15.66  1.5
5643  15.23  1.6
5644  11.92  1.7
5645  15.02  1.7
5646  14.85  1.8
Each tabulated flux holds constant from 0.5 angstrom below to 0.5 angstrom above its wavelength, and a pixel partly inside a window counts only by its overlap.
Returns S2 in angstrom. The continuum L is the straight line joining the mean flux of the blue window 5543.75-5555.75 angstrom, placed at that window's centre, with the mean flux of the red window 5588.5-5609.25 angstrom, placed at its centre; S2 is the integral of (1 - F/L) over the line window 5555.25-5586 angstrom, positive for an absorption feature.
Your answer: 1.1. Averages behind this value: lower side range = 15.5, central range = 14.4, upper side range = 14.2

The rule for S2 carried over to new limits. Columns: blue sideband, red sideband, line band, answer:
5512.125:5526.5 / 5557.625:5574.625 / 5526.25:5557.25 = -1.8 angstrom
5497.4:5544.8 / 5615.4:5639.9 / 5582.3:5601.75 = 0.7 angstrom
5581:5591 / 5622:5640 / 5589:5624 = -0.2 angstrom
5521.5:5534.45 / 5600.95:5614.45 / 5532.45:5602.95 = 1.2 angstrom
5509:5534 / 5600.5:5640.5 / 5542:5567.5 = -0.6 angstrom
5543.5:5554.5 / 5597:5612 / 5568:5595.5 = 1.6 angstrom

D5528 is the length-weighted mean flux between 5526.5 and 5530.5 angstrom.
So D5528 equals 14.9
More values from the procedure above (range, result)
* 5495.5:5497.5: 11.3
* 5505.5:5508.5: 13.4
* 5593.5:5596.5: 12.8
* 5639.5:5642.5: 13.9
